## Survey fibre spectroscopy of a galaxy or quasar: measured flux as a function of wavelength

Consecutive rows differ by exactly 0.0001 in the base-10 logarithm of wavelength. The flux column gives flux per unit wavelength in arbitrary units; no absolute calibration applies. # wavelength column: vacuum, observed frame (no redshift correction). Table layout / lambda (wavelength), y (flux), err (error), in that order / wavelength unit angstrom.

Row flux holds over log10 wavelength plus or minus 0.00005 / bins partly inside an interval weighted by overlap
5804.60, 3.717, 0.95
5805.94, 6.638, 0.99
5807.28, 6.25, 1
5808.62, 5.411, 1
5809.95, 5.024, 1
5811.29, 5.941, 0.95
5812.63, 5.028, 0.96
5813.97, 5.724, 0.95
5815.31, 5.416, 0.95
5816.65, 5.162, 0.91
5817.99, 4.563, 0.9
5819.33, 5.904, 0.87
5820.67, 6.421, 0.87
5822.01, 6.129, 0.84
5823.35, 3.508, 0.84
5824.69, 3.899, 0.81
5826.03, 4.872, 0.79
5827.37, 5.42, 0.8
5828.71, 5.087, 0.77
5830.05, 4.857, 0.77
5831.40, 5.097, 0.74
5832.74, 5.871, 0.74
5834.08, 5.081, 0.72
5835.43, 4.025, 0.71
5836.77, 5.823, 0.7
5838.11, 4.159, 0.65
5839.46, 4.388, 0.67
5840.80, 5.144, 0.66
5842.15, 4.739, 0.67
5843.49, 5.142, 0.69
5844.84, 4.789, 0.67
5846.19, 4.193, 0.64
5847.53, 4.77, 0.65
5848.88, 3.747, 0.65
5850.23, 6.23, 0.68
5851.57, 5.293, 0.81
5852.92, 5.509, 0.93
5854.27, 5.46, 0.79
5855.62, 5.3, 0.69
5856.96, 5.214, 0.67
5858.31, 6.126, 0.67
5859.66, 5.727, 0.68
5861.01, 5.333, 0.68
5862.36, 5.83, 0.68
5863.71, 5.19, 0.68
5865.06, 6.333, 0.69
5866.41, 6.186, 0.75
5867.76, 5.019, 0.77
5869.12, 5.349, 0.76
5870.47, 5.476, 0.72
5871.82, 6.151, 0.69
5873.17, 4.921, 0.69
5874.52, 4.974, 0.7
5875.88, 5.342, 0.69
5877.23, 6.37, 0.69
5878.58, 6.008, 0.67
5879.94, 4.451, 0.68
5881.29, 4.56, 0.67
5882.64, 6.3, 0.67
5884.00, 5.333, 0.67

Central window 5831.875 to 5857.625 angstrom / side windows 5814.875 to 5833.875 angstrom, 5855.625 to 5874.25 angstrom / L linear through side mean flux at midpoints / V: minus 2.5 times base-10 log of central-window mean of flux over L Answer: 0.08 mag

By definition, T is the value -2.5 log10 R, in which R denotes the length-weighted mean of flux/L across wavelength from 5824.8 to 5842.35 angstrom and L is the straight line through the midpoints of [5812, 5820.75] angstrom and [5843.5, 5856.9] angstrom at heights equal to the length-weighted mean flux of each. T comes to 0.06 mag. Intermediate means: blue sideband 5.39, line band 4.94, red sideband 5.05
